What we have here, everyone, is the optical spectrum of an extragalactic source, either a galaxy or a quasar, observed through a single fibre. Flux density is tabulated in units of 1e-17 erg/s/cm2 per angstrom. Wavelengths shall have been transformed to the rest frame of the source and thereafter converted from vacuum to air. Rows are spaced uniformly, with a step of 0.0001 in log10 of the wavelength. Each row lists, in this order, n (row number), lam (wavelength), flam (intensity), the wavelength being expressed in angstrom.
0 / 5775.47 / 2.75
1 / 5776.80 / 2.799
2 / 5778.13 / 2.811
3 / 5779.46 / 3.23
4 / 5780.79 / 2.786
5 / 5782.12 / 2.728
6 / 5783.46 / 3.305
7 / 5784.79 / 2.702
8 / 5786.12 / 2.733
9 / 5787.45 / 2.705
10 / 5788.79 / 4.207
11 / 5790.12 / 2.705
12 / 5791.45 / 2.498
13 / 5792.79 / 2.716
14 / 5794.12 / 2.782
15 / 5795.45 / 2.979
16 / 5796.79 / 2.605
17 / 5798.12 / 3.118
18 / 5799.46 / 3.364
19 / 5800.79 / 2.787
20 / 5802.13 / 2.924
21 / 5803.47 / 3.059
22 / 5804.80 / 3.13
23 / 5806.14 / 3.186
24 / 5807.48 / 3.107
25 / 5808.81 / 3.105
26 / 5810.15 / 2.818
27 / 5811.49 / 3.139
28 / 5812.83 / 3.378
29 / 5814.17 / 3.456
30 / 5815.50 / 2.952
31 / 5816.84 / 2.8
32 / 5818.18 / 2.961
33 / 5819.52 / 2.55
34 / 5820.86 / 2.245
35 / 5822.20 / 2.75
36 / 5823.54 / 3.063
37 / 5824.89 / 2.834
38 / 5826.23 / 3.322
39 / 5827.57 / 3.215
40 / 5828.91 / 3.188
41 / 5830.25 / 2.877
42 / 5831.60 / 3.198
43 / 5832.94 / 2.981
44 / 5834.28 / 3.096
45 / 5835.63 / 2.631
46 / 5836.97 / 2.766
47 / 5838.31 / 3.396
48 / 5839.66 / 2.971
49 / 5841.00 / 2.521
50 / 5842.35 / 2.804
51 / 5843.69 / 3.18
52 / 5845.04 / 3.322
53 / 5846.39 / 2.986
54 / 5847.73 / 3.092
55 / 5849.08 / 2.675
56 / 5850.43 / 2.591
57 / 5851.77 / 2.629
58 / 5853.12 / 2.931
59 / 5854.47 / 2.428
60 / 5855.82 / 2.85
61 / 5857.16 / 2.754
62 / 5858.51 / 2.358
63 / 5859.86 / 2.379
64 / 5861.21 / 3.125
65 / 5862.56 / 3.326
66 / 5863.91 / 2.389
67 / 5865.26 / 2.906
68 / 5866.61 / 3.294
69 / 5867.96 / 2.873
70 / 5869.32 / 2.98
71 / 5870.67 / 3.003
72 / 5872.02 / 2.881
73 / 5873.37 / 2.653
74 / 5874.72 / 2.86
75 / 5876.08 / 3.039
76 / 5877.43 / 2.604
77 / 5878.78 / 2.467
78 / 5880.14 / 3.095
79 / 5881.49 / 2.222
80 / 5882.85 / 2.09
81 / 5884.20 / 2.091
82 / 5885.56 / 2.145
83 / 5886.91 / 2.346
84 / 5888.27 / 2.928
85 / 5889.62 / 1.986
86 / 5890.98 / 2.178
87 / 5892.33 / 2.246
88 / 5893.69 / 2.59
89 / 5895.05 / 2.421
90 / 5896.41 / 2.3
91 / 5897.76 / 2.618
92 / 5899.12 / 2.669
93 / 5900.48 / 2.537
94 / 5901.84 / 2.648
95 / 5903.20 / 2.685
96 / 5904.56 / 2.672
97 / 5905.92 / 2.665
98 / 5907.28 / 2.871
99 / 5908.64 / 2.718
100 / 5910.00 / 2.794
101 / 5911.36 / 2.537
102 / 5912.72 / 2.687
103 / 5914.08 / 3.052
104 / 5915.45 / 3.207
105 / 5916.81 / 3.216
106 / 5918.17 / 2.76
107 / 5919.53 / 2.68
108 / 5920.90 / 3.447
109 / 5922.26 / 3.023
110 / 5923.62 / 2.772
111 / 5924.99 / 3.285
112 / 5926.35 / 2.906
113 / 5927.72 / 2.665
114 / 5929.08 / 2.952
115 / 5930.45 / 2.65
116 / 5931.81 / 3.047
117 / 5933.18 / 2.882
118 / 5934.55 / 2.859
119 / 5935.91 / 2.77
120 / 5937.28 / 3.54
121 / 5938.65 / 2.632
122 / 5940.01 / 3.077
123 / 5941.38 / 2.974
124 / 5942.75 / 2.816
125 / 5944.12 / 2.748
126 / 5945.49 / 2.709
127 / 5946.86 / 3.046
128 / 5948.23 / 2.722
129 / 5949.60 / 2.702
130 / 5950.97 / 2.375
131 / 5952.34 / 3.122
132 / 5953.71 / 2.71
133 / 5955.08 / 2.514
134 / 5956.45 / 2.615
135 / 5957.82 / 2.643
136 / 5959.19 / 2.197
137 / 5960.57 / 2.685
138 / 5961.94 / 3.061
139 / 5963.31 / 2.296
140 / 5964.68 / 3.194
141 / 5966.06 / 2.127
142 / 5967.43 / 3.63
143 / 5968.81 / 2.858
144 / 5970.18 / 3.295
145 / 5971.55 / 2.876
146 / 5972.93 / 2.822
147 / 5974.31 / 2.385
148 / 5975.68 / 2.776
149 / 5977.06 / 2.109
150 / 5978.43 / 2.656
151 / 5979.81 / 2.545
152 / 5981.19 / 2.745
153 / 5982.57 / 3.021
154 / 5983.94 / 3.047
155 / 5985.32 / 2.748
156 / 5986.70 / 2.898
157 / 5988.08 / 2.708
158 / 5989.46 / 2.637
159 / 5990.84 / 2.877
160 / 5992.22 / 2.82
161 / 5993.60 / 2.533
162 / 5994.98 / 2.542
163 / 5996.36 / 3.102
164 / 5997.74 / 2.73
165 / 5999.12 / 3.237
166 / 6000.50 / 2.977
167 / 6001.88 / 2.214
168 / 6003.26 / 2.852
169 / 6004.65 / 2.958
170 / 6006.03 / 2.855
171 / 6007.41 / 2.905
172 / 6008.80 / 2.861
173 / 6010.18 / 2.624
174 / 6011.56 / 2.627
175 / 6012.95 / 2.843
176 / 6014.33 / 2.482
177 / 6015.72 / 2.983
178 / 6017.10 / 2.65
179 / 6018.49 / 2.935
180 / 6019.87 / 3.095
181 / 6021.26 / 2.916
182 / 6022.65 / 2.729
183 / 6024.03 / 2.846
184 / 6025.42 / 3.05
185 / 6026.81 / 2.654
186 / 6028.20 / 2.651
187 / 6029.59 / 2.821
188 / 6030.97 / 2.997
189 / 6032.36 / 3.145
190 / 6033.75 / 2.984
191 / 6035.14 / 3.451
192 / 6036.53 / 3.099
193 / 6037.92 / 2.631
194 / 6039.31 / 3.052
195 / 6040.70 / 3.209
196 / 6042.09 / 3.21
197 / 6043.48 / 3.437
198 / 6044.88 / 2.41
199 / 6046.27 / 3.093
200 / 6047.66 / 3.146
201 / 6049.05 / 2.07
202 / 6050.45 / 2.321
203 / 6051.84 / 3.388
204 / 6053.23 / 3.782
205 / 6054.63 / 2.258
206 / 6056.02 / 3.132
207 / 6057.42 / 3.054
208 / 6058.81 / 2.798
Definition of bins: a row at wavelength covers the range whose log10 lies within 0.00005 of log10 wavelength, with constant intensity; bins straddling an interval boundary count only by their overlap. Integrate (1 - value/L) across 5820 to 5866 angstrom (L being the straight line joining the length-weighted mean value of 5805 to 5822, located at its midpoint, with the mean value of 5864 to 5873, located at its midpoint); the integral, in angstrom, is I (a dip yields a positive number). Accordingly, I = 1.24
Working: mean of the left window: 2.97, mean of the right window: 2.94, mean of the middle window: 2.87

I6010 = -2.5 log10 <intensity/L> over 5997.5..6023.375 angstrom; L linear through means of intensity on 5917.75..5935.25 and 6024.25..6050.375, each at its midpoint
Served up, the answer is 0.04 mag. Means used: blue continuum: 2.92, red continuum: 2.93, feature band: 2.82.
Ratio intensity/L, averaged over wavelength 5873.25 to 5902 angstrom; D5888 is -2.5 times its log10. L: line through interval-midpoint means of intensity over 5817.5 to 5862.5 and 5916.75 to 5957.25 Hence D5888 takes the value 0.16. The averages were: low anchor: 2.87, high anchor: 2.87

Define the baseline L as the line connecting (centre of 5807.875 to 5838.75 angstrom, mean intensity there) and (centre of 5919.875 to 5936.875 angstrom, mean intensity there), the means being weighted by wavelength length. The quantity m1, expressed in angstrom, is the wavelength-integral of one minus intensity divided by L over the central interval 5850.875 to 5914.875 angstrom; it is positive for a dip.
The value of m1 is 6.7 angstrom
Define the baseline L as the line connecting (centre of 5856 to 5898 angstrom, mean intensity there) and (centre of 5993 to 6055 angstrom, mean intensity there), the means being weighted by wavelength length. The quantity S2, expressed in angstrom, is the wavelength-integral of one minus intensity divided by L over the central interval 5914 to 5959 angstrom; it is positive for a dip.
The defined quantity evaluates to -2.5 angstrom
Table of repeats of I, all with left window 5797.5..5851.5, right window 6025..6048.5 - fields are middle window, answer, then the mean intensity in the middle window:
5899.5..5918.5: 1.3 angstrom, 2.79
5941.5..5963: 2.0 angstrom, 2.71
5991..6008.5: 1.1 angstrom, 2.81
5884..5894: 2.3 angstrom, 2.31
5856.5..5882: 1.6 angstrom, 2.8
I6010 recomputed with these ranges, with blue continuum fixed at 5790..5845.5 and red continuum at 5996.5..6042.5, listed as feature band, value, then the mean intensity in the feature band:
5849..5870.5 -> 0.06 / 2.79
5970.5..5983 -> 0.09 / 2.67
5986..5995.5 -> 0.07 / 2.72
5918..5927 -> -0.03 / 3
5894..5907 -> 0.14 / 2.59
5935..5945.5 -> 0.00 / 2.92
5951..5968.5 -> 0.07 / 2.72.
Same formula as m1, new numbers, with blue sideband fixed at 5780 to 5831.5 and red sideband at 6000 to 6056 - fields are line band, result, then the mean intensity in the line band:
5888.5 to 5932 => 2.9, 2.73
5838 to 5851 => 0.0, 2.94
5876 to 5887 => 1.9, 2.43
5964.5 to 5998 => 1.4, 2.78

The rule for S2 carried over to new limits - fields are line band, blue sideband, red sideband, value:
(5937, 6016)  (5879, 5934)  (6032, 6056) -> 1.6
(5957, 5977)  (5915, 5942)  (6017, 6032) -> 1.2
